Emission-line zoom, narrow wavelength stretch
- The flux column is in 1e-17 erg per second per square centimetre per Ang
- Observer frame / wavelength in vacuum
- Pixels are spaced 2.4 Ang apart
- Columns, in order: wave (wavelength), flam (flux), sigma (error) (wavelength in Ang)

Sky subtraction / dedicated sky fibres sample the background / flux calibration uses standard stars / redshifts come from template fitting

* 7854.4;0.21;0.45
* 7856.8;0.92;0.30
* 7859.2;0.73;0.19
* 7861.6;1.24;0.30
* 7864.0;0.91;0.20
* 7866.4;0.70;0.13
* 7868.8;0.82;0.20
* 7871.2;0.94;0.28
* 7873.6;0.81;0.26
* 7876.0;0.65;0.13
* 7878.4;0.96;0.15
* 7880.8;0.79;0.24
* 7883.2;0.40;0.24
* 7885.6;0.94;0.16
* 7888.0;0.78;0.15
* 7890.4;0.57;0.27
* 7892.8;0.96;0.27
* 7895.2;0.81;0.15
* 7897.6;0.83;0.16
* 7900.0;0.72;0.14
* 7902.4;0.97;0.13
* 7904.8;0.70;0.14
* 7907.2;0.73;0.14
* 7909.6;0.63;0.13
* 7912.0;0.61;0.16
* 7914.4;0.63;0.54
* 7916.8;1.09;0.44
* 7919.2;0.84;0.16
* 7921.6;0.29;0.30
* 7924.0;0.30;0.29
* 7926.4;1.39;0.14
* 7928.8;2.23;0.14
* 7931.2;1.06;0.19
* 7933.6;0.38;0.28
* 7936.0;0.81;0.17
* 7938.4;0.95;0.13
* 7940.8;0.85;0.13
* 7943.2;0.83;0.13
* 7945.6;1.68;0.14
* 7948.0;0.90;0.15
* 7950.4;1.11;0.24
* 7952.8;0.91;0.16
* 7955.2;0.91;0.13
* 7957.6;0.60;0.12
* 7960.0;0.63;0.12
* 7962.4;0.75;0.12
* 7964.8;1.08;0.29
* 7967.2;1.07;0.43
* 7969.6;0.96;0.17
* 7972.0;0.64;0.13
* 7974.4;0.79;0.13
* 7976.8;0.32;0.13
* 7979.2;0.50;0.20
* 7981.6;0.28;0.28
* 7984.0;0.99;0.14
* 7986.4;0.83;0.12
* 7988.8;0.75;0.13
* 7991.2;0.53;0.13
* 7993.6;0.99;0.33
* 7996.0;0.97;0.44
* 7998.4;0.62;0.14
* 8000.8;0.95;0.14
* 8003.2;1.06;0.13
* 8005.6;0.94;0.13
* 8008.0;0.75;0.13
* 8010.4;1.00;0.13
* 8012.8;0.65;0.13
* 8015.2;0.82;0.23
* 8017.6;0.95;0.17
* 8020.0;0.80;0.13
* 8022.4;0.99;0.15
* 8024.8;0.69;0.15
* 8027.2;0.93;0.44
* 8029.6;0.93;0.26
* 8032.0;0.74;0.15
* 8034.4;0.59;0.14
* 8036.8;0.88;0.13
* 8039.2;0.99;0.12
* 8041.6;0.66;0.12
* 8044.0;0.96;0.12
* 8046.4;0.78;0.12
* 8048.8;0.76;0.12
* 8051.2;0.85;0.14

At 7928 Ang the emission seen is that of [S II] 6716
